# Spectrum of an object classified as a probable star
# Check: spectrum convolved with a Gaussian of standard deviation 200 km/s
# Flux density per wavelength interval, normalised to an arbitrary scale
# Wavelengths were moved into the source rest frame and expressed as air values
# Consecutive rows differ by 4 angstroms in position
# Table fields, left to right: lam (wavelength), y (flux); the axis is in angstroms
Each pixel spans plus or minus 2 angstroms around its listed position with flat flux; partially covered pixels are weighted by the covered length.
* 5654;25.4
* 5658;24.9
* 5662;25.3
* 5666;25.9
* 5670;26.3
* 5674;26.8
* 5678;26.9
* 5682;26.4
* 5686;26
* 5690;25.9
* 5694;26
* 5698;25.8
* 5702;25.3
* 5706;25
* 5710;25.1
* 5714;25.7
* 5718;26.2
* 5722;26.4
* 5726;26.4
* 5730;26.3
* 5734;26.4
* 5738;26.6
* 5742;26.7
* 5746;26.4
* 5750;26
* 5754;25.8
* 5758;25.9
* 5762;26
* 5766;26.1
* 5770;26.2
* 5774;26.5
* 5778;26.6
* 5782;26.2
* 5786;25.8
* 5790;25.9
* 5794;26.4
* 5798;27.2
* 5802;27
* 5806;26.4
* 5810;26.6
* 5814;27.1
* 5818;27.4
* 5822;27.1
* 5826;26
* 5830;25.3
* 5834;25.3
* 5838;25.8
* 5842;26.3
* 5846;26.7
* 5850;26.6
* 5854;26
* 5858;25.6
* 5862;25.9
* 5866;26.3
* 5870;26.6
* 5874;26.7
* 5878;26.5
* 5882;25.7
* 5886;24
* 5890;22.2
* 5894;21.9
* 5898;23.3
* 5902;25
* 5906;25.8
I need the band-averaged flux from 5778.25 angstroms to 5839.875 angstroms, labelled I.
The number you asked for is 26.4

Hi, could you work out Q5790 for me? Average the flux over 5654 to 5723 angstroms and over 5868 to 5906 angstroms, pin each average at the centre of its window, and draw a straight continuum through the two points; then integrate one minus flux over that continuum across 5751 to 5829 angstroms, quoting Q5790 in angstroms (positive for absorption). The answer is -3.5 angstroms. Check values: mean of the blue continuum 25.9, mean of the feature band 26.4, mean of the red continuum 24.7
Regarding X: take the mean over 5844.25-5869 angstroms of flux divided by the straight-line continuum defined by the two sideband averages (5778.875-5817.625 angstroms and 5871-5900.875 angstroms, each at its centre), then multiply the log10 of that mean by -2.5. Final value -0.04 mag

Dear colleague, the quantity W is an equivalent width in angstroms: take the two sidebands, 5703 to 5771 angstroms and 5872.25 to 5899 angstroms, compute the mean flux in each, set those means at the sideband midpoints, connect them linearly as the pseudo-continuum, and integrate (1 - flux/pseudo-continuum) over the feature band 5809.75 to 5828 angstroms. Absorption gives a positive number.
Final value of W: -1.3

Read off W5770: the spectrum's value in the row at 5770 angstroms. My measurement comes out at 26.2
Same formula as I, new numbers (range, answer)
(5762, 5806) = 26.4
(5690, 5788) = 26.1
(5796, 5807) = 26.9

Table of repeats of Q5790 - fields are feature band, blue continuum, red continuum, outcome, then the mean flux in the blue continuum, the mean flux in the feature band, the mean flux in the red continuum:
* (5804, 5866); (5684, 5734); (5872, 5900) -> -3.8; 25.9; 26.3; 24.3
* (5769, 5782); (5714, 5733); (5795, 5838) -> 0.0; 26.3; 26.4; 26.5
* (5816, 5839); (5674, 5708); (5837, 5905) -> -0.6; 26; 26.2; 25.4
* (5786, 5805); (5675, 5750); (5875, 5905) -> -1.0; 26.1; 26.5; 24.2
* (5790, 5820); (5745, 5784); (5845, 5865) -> -0.7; 26.2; 26.8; 26.1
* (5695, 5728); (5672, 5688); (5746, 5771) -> 0.7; 26.5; 25.7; 26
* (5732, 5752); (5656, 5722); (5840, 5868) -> -0.3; 25.9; 26.4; 26.2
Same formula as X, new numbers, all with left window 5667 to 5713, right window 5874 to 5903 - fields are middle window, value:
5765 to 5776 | -0.04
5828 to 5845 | -0.05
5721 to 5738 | -0.03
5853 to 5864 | -0.06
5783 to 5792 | -0.03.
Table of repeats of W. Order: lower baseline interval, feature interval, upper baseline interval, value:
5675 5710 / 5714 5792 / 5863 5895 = -1.8 angstroms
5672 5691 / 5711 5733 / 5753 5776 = 0.1 angstroms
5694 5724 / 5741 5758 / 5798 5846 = -0.1 angstroms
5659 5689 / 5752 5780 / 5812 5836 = 0.1 angstroms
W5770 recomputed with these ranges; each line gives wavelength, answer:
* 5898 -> 23.3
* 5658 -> 24.9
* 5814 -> 27.1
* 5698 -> 25.8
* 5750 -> 26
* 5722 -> 26.4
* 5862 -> 25.9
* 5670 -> 26.3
